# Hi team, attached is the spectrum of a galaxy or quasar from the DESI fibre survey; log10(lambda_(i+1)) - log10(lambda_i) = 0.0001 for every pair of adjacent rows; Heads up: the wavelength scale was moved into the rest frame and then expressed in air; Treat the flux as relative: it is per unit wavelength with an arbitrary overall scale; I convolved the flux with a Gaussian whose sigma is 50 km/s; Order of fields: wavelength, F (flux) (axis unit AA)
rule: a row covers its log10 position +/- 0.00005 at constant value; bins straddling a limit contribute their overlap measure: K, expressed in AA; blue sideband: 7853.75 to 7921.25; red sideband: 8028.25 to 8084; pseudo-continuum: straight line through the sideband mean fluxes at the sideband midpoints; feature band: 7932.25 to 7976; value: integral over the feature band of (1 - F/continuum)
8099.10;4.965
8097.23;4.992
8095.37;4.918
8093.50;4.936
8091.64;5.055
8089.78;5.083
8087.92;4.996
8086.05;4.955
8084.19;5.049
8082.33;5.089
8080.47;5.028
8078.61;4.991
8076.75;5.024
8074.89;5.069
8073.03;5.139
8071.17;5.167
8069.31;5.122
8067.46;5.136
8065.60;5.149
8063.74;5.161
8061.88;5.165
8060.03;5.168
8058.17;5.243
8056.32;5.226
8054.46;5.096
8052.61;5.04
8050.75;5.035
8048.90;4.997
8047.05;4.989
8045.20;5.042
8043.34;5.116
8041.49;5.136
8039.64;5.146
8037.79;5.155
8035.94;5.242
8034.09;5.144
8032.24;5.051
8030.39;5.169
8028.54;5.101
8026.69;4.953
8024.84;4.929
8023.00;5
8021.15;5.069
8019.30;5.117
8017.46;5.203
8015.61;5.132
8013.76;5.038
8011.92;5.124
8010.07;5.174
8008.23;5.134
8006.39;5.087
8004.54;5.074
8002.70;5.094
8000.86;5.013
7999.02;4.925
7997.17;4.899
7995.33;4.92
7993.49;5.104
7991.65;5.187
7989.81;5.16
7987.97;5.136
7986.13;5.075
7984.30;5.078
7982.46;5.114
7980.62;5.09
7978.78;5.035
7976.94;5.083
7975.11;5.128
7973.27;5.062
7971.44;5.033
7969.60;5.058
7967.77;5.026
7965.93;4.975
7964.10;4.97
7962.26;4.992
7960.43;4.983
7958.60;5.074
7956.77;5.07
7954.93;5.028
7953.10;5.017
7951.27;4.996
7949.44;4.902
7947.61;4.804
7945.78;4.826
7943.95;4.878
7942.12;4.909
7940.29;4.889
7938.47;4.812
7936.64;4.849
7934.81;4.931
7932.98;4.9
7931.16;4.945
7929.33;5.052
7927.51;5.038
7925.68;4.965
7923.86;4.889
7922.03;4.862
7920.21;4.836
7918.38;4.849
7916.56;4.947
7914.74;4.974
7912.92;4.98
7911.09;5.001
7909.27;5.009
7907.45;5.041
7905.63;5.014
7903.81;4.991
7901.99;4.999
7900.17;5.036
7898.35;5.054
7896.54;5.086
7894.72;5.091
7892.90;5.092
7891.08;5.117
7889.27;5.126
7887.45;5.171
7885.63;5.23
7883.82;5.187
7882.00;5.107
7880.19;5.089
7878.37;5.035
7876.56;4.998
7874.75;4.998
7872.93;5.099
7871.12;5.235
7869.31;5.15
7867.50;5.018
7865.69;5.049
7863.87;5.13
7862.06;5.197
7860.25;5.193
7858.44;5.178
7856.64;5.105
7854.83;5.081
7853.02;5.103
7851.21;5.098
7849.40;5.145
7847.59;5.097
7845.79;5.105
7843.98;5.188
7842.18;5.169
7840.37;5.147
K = 1.0 AA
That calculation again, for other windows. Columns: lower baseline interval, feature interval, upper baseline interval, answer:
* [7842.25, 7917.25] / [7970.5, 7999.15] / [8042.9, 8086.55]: 0.13 AA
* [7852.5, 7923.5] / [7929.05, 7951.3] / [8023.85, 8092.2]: 0.79 AA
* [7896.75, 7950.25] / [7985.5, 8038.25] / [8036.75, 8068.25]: -0.22 AA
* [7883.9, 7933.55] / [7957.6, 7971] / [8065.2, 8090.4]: 0.05 AA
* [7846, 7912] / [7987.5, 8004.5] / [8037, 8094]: 0.14 AA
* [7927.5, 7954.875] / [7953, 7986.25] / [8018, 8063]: -0.52 AA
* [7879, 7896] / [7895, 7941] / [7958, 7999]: 1.29 AA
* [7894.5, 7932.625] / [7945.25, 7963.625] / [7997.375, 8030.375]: 0.16 AA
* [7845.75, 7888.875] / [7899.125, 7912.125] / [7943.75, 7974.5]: 0.13 AA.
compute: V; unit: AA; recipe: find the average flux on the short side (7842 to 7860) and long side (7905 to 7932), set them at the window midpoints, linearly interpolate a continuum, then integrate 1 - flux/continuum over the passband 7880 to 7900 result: -0.4 AA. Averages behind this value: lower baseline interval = 5.13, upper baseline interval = 4.96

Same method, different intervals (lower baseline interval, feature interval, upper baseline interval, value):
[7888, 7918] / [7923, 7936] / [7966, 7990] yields 0.2 AA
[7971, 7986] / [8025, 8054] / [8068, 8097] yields -0.1 AA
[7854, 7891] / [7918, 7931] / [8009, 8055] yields 0.5 AA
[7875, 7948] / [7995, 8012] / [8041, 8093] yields 0.0 AA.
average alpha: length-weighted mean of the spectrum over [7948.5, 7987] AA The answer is 5.04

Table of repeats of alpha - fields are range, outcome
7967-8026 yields 5.07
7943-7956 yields 4.92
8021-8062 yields 5.1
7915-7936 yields 4.93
